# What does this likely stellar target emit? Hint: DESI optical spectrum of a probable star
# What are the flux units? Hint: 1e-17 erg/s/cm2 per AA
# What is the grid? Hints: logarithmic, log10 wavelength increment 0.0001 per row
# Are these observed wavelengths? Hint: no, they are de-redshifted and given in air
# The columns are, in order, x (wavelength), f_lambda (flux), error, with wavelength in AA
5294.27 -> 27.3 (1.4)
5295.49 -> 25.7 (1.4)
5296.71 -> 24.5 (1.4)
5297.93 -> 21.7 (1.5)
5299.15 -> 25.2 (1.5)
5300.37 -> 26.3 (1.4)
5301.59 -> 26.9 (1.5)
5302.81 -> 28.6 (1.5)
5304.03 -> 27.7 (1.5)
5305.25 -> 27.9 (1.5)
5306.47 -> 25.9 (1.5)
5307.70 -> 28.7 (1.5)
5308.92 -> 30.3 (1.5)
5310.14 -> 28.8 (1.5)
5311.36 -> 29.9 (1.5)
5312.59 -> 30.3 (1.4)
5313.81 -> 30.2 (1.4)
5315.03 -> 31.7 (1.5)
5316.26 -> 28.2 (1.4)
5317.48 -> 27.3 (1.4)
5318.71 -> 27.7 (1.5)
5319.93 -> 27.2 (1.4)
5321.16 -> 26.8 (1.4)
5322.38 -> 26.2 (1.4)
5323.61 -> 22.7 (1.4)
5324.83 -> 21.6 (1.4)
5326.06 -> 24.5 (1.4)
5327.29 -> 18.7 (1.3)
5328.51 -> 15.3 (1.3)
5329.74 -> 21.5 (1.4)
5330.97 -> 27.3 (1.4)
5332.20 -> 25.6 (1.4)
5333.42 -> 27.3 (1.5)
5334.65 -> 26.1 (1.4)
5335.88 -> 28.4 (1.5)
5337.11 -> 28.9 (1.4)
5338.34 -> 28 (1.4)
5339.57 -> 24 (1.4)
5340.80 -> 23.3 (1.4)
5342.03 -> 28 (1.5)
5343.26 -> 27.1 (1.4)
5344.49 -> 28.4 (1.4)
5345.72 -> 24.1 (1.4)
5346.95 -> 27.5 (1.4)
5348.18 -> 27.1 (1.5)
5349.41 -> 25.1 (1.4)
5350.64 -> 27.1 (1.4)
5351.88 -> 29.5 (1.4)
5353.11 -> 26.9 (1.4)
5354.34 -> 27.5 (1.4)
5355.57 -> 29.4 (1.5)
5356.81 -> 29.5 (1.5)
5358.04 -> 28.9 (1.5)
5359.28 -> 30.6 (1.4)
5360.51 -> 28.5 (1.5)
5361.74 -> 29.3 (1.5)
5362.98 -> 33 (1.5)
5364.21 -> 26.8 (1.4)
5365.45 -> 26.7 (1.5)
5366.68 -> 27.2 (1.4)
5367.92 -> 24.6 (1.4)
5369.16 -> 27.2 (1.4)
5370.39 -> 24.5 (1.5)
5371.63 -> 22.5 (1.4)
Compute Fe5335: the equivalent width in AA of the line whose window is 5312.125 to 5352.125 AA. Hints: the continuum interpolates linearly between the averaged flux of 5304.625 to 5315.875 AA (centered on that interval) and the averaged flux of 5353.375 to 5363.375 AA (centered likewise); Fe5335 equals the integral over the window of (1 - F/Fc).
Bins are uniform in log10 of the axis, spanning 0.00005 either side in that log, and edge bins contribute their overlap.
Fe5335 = 4.42 AA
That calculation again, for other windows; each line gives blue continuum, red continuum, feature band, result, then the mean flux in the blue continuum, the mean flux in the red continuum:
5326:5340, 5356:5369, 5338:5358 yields -0.4 AA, 24.6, 28.5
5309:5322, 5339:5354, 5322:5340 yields 2.1 AA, 28.8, 26.5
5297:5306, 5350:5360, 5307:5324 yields -0.9 AA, 26.3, 28.7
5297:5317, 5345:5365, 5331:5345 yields 0.6 AA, 28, 28.2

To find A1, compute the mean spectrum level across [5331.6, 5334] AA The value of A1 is 26.5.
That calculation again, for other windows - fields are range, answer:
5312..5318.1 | 29.5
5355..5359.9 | 29.6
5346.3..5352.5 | 27.2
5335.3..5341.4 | 26.5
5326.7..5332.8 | 21.7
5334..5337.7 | 27.8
